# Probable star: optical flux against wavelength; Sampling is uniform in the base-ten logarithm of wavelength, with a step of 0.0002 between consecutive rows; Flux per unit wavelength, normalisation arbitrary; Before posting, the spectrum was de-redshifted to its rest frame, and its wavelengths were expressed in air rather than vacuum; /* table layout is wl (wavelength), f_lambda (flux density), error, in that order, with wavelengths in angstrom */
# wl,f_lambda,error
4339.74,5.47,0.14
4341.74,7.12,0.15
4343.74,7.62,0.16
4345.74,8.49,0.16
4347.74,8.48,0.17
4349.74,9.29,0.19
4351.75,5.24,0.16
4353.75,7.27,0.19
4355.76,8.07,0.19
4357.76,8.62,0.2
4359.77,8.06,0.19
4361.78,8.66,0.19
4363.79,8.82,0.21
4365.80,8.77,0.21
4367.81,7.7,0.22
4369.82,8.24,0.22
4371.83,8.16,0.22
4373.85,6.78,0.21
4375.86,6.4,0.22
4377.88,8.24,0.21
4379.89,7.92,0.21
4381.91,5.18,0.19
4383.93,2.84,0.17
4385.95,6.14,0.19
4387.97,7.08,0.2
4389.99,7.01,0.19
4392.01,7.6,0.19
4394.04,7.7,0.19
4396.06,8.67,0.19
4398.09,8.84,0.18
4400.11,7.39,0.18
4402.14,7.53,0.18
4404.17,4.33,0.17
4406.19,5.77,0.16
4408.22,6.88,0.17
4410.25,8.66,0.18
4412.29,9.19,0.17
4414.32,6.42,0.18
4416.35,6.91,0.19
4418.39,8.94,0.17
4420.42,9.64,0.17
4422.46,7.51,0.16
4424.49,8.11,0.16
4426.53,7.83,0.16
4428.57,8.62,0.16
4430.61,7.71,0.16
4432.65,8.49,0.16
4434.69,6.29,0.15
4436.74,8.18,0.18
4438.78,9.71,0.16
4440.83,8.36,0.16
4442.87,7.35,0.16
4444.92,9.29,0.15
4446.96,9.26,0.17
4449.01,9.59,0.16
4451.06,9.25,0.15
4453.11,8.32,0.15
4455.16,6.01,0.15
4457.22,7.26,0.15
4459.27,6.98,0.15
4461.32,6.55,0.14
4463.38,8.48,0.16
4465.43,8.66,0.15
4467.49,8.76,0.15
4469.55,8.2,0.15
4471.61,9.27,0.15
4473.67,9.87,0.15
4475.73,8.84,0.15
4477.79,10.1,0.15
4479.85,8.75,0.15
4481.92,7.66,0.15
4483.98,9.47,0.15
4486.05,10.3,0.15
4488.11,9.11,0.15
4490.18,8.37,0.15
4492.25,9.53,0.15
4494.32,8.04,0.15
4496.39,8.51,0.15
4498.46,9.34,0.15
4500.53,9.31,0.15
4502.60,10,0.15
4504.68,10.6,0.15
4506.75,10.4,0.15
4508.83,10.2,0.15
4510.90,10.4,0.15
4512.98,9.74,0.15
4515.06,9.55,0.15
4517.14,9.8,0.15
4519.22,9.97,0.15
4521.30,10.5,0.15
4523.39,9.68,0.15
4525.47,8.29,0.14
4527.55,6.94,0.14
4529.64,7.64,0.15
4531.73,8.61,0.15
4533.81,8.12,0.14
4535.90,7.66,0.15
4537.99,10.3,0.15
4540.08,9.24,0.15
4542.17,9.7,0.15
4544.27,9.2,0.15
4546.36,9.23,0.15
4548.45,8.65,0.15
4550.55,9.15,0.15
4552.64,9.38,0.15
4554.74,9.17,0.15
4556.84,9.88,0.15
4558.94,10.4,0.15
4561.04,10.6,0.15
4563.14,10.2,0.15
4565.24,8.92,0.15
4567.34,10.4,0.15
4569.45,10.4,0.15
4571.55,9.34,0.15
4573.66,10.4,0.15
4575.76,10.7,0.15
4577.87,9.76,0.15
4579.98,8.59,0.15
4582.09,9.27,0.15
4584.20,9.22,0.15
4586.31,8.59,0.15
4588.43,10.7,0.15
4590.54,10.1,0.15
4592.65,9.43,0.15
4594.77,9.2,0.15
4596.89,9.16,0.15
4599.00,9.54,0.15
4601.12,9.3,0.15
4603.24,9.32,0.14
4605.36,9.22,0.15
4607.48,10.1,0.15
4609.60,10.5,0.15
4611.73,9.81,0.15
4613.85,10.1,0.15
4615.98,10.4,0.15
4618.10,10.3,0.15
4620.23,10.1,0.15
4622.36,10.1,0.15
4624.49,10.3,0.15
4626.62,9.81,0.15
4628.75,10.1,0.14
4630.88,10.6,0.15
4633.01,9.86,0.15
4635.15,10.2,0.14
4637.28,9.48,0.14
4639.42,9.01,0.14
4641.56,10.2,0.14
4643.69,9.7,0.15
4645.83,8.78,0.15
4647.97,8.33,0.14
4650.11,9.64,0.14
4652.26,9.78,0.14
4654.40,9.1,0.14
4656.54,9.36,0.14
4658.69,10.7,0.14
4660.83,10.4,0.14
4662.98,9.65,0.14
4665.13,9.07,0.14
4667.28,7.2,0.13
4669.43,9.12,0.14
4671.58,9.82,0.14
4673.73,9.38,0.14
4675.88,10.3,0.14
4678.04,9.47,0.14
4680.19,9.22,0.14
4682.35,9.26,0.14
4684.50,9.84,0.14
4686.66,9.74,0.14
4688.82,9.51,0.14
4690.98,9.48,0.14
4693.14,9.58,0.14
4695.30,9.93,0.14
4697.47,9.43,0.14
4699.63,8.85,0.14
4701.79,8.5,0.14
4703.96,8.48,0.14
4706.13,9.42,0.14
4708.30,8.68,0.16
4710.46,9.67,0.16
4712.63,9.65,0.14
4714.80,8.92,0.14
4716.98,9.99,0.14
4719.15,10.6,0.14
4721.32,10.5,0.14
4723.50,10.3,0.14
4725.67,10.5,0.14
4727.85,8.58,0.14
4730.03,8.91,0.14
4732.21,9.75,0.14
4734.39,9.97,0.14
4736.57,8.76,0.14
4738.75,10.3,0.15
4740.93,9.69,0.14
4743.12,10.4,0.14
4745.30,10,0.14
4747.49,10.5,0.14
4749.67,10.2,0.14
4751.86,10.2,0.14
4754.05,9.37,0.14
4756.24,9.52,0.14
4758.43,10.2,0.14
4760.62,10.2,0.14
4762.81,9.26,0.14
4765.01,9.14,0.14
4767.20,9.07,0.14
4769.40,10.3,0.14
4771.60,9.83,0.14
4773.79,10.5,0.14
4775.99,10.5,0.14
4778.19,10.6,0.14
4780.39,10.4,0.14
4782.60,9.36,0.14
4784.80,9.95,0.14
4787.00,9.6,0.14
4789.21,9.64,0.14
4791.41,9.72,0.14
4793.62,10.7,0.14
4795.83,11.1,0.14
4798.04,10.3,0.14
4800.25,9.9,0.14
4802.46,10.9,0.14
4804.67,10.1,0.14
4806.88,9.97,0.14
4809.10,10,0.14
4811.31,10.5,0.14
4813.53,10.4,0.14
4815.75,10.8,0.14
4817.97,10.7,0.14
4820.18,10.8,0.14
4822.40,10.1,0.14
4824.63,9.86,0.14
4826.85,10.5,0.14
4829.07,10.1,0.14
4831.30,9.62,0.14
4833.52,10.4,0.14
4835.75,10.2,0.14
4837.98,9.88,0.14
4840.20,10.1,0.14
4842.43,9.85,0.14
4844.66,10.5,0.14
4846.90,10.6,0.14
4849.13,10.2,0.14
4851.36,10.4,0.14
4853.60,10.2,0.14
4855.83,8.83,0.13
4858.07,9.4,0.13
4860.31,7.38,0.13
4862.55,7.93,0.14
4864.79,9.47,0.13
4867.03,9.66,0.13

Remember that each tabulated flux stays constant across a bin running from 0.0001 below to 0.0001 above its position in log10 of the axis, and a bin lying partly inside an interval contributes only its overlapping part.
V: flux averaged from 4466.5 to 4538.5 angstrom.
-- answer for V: 9.19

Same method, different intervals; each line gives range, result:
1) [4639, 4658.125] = 9.37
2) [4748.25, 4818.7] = 10.1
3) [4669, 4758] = 9.63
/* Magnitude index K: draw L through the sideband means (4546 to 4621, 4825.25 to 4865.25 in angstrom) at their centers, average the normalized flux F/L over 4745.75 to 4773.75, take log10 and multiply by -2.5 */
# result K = -0.01 mag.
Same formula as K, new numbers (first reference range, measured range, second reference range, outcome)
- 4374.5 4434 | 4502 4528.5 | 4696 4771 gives -0.193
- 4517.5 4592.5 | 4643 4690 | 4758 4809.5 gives 0.034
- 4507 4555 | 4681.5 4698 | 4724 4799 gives 0.010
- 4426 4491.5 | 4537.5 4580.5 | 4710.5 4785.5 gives -0.086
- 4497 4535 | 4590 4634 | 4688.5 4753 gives -0.042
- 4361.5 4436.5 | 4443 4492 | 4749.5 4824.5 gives -0.088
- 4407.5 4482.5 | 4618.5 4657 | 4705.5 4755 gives -0.047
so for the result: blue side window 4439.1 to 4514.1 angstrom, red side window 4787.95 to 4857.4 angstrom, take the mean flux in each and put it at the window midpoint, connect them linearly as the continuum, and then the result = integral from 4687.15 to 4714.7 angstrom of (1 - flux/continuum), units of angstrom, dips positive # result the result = 1.4 angstrom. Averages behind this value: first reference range 8.9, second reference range 10.2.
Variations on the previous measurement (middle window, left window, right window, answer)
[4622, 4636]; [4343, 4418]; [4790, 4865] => -2.0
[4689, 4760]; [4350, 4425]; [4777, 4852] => -0.1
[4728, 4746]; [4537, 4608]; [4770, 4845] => 0.7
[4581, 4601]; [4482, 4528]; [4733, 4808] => 0.4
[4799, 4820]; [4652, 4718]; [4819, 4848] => -0.7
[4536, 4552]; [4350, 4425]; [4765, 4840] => -1.5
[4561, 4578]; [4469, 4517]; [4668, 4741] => -1.1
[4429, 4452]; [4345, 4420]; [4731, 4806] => -1.9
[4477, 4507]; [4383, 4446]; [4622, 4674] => -3.7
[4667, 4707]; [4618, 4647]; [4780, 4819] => 2.6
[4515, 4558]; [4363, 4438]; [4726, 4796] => -3.5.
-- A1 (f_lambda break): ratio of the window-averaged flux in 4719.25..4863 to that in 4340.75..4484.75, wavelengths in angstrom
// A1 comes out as 1.3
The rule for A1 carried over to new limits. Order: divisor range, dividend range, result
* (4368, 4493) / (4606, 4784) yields 1.22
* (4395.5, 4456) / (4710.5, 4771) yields 1.23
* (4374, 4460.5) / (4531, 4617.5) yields 1.26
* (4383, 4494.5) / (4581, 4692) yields 1.20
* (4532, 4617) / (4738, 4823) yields 1.06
